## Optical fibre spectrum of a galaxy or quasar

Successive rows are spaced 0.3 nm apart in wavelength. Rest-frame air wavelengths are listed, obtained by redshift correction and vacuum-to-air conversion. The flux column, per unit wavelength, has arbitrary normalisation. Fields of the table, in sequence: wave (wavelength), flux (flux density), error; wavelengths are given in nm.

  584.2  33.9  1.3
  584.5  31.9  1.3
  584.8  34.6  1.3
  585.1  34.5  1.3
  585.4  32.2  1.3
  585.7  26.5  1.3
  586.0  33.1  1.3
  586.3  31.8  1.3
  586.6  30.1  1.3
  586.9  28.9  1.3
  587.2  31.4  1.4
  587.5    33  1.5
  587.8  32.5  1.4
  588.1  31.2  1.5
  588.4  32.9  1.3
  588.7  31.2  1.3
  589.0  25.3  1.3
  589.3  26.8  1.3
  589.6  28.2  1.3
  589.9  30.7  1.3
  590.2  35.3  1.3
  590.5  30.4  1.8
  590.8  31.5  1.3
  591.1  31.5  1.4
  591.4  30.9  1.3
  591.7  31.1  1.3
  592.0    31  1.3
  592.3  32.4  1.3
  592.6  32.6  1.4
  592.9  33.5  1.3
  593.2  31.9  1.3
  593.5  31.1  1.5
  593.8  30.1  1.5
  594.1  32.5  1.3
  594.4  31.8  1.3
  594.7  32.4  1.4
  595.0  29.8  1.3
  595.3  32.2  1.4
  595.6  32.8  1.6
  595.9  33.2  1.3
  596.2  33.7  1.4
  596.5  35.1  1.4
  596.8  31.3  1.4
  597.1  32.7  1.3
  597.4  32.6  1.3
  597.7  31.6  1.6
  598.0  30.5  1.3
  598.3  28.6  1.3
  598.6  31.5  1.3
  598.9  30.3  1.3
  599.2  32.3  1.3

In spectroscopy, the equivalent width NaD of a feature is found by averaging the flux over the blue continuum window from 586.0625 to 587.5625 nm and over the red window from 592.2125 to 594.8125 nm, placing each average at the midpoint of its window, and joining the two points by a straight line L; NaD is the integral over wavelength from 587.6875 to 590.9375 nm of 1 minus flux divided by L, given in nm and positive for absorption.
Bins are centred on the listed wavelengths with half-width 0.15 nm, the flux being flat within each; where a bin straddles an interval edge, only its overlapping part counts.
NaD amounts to 0.09 nm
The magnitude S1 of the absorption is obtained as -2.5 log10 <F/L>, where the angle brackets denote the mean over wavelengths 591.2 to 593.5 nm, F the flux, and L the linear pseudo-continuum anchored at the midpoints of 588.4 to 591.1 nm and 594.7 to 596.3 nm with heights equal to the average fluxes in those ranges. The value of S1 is -0.02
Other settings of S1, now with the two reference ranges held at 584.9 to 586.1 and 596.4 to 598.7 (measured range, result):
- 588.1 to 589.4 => 0.08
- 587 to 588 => -0.01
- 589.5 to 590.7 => 0.01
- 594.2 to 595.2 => 0.01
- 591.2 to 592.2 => 0.02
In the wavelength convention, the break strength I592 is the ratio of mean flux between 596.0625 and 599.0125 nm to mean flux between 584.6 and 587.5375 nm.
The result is 1.01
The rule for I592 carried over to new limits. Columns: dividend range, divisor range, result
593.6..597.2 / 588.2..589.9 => 1.11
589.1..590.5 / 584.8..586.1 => 0.94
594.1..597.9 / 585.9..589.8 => 1.06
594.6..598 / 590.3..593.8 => 1.02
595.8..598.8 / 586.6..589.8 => 1.06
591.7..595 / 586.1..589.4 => 1.04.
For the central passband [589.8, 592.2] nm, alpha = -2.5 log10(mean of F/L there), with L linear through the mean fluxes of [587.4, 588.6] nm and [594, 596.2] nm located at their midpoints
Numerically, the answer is 0.02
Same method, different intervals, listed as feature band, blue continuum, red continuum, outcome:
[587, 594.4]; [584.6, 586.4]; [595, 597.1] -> 0.04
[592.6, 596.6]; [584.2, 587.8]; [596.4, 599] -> -0.02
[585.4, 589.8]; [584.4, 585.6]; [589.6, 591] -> 0.07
